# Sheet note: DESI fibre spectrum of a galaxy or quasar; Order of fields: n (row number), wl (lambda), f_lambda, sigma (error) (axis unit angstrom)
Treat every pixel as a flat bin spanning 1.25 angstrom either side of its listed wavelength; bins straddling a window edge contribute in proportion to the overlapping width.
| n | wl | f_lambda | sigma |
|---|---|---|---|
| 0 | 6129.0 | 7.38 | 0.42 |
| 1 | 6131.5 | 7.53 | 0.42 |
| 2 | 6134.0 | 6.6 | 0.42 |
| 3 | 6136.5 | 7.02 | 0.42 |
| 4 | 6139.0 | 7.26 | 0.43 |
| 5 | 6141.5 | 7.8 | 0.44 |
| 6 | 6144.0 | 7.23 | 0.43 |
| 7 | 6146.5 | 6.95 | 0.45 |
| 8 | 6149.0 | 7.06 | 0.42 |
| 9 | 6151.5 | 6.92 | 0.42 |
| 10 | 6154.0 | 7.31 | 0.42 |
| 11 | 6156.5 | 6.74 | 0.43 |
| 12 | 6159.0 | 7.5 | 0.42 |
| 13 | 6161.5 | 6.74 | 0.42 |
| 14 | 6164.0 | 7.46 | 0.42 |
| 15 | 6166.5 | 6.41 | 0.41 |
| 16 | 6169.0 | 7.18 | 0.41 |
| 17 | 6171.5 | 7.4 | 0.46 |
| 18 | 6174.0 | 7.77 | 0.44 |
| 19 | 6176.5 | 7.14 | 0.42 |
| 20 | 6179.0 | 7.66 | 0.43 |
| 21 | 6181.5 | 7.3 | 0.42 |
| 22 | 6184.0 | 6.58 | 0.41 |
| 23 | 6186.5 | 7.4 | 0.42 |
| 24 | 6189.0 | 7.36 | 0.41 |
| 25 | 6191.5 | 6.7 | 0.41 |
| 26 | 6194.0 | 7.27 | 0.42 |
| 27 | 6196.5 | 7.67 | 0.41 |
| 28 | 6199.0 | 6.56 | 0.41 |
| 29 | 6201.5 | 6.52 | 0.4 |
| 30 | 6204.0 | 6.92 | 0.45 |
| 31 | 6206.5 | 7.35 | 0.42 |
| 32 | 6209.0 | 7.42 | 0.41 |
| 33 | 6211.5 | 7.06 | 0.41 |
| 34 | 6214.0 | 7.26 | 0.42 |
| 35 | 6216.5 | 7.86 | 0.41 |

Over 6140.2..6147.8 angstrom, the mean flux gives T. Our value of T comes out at 7.32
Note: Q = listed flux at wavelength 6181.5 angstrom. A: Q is 7.3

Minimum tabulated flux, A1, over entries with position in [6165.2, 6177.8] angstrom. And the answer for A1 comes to 6.41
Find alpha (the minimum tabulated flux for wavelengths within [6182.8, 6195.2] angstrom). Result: 6.58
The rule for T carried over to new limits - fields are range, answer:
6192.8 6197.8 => 7.46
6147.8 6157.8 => 7.01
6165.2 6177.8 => 7.18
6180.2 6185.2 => 6.95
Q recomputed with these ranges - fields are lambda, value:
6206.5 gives 7.35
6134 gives 6.6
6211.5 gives 7.06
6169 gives 7.18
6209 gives 7.42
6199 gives 6.56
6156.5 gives 6.74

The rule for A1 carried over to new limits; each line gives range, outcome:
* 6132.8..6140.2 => 6.6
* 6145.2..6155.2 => 6.92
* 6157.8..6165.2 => 6.74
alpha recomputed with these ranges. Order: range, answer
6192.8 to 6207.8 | 6.52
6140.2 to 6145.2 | 7.23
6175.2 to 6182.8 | 7.14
